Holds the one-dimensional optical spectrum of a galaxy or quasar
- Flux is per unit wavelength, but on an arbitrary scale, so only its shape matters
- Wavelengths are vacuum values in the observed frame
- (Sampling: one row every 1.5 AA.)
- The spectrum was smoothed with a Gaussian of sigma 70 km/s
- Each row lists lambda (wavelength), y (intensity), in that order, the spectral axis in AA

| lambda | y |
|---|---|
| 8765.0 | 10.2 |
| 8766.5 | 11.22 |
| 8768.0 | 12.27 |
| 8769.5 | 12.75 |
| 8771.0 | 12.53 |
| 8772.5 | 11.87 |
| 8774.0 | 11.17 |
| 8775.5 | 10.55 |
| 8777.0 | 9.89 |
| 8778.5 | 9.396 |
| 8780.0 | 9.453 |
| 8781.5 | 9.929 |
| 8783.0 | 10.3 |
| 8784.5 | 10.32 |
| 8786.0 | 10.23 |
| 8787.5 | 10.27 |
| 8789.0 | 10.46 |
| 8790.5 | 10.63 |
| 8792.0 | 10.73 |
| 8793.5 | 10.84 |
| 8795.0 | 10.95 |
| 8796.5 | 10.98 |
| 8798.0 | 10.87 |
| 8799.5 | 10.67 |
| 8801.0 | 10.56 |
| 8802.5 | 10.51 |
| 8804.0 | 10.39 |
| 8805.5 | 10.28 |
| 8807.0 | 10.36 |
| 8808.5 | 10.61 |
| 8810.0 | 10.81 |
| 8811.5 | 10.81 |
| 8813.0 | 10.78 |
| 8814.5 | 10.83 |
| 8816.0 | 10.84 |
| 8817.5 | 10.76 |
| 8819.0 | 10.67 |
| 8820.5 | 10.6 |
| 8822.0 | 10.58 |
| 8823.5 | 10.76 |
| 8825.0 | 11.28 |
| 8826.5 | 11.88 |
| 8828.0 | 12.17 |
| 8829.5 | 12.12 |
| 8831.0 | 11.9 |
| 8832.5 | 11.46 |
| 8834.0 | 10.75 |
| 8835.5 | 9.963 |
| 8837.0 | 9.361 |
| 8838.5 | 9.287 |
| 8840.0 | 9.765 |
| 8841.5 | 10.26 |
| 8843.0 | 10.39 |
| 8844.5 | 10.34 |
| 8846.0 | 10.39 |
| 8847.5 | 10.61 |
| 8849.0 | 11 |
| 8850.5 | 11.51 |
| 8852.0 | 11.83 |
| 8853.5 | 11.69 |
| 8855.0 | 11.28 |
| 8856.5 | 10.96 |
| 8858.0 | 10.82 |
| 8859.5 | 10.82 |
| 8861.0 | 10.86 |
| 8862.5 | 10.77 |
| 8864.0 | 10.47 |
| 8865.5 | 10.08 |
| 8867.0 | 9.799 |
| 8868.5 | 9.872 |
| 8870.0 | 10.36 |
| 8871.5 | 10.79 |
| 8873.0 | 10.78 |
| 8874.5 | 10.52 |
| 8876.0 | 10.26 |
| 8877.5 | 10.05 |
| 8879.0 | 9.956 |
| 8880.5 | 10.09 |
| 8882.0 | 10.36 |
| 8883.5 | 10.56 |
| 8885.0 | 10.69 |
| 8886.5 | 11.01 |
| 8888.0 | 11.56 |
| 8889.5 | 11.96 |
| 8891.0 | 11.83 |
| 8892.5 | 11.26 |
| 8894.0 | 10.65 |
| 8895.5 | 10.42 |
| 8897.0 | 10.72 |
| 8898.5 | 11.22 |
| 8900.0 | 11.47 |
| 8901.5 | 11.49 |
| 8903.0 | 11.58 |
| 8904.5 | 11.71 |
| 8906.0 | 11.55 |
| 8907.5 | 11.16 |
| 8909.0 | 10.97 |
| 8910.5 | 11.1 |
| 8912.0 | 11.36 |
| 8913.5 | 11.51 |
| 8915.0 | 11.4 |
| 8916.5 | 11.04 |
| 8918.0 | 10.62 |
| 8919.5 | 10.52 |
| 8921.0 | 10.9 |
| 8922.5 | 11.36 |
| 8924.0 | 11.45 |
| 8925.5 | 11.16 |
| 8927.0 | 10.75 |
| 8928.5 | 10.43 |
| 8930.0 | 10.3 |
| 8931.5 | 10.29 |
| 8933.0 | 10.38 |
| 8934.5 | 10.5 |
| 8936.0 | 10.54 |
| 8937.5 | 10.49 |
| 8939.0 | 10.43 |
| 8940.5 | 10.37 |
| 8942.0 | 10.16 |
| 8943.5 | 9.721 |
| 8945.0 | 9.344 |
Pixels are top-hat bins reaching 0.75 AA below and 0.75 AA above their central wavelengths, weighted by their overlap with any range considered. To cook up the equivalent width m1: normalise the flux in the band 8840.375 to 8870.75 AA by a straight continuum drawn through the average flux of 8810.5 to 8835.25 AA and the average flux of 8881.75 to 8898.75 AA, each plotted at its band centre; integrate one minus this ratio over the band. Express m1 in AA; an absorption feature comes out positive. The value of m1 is 1.04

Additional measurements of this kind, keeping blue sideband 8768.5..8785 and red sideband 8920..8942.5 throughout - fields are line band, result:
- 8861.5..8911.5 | -0.7 AA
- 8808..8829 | -0.5 AA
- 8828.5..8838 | -0.2 AA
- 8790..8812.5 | 0.2 AA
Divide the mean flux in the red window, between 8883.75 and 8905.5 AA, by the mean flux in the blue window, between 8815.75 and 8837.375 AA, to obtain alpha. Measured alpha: 1.02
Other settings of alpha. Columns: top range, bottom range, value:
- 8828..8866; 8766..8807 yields 1.00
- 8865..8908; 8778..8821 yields 1.03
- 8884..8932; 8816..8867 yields 1.03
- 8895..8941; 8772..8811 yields 1.04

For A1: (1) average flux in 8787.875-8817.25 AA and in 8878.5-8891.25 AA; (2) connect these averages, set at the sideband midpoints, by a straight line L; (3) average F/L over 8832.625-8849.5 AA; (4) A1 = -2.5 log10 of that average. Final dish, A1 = 0.06 mag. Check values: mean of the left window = 10.7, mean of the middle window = 10.2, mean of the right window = 10.9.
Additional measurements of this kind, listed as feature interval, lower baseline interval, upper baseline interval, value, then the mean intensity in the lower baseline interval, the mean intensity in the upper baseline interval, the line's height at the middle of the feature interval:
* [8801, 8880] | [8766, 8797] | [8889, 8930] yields 0.03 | 10.8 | 11.1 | 11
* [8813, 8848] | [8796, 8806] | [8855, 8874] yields -0.02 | 10.6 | 10.6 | 10.6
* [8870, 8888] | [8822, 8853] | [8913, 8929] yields 0.04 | 10.9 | 11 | 10.9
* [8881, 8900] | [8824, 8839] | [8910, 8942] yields -0.01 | 11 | 10.8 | 10.9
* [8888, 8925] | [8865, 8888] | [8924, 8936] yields -0.07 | 10.4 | 10.6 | 10.5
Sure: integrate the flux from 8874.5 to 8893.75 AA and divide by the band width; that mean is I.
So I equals 10.8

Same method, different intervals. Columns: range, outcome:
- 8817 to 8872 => 10.8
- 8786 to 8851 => 10.7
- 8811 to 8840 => 10.9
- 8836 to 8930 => 10.8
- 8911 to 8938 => 10.8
